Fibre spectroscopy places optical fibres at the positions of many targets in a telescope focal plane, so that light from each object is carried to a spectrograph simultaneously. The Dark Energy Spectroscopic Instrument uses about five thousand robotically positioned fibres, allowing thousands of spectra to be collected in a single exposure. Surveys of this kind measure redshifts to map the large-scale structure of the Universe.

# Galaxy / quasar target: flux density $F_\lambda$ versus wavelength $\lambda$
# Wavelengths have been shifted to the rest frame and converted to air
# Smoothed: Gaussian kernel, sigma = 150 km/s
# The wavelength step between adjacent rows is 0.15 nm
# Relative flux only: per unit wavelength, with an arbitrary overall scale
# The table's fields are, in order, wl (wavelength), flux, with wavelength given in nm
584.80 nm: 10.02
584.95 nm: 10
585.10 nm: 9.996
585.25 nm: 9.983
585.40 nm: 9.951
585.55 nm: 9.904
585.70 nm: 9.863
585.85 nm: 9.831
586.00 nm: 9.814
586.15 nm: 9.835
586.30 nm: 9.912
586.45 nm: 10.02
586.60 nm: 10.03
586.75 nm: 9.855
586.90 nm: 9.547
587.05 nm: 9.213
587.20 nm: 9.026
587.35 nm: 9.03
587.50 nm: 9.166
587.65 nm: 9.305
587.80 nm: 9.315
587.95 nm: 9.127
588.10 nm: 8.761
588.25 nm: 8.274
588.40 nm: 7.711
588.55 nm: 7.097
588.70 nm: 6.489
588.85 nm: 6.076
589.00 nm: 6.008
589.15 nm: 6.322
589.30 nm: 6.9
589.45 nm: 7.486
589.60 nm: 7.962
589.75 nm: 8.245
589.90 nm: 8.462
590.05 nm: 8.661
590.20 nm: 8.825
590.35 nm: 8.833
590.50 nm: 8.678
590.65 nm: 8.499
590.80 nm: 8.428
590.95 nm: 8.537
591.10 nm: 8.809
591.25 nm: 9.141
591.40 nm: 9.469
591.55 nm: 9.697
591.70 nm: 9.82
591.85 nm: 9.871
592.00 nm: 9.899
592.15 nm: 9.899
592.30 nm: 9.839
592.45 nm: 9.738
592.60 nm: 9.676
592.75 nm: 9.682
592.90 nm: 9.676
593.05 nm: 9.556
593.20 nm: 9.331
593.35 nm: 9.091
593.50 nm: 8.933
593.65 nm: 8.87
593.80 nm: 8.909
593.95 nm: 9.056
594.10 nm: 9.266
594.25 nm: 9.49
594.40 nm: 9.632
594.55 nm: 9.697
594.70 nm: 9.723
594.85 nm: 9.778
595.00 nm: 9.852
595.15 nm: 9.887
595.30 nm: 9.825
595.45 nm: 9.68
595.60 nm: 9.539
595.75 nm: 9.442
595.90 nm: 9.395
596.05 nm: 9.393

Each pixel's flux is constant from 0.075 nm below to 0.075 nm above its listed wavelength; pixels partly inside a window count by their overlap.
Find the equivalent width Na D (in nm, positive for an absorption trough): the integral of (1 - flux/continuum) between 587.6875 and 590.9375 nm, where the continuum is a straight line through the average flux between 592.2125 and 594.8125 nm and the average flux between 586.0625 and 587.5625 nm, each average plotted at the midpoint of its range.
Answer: 0.538 nm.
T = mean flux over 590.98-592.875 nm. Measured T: 9.6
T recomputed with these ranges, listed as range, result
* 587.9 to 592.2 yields 8.33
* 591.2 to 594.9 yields 9.51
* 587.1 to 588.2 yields 9.09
